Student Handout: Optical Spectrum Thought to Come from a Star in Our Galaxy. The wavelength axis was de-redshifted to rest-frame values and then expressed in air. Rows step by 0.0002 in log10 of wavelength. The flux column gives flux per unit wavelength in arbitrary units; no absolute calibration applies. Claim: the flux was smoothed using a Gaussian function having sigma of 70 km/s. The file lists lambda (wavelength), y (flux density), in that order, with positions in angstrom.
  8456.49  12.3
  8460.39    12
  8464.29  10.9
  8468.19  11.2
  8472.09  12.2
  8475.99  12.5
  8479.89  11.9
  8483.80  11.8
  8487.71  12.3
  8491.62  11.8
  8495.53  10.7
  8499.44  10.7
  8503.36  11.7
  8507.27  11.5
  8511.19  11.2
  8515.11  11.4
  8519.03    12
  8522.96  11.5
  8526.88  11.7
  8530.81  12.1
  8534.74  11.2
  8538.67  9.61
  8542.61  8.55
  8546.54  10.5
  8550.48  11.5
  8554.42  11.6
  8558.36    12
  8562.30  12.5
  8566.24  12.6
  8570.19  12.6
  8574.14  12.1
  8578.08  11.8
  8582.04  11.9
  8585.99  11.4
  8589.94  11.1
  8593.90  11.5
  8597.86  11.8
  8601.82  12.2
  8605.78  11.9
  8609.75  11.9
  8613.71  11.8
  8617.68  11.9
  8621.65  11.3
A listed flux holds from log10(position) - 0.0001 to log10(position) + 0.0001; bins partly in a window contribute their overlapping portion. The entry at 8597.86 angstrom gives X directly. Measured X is 11.8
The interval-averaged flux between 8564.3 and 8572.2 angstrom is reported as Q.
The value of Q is 12.6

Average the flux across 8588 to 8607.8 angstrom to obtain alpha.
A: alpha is 11.7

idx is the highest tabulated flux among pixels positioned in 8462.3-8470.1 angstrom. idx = 11.2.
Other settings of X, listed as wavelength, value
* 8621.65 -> 11.3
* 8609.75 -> 11.9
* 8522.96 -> 11.5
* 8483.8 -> 11.8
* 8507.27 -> 11.5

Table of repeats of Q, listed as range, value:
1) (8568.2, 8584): 12.1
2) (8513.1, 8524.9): 11.6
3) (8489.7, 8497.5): 11.3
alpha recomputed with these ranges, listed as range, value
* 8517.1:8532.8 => 11.8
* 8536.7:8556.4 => 10.4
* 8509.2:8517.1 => 11.3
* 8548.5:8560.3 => 11.7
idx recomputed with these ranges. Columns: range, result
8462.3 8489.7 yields 12.5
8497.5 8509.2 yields 11.7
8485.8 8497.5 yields 12.3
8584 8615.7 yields 12.2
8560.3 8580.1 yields 12.6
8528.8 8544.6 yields 12.1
